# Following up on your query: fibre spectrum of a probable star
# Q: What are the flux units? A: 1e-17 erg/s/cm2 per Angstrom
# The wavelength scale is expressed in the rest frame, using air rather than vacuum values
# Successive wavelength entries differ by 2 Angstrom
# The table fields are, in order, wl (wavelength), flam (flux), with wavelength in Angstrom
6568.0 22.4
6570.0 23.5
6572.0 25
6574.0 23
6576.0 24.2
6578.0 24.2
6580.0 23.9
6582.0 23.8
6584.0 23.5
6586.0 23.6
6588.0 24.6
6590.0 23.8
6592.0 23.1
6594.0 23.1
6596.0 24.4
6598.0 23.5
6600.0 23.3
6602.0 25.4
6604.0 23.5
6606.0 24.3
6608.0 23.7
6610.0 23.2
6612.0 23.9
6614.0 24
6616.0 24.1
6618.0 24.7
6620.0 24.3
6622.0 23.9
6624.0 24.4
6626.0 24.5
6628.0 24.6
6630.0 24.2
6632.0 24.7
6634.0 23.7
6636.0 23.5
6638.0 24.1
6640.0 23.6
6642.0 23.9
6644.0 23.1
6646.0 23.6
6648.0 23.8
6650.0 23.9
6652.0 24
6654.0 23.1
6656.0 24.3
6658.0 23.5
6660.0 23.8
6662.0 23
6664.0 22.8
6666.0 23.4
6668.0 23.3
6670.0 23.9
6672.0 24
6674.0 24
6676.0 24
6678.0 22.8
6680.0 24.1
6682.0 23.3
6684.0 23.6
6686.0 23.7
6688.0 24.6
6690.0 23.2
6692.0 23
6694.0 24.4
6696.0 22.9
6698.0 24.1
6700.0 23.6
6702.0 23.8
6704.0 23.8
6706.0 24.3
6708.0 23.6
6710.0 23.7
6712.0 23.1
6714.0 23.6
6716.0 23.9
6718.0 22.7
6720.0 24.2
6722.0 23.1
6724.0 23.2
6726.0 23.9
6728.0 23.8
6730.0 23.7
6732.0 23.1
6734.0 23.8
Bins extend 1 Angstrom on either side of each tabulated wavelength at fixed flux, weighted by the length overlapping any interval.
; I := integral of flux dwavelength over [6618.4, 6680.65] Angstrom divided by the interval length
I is 23.8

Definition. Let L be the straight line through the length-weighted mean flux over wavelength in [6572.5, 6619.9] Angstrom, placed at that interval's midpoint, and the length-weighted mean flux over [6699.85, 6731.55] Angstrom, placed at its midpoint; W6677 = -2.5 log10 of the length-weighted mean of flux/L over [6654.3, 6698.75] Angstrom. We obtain 0.00 mag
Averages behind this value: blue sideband 23.9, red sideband 23.6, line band 23.6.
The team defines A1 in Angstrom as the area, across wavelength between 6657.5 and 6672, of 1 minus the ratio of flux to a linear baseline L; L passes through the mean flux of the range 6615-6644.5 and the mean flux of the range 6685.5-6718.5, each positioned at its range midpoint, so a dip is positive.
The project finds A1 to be 0.3 Angstrom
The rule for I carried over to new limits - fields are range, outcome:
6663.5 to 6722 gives 23.6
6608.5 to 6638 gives 24.1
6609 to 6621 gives 24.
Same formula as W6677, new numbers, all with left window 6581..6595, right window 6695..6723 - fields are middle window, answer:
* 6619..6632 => -0.03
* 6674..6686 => 0.00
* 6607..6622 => -0.02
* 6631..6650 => -0.01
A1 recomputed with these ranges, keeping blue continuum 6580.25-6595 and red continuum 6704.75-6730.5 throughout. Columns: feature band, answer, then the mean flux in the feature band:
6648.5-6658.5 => -0.06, 23.8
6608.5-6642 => -0.62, 24.1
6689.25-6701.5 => 0.03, 23.6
